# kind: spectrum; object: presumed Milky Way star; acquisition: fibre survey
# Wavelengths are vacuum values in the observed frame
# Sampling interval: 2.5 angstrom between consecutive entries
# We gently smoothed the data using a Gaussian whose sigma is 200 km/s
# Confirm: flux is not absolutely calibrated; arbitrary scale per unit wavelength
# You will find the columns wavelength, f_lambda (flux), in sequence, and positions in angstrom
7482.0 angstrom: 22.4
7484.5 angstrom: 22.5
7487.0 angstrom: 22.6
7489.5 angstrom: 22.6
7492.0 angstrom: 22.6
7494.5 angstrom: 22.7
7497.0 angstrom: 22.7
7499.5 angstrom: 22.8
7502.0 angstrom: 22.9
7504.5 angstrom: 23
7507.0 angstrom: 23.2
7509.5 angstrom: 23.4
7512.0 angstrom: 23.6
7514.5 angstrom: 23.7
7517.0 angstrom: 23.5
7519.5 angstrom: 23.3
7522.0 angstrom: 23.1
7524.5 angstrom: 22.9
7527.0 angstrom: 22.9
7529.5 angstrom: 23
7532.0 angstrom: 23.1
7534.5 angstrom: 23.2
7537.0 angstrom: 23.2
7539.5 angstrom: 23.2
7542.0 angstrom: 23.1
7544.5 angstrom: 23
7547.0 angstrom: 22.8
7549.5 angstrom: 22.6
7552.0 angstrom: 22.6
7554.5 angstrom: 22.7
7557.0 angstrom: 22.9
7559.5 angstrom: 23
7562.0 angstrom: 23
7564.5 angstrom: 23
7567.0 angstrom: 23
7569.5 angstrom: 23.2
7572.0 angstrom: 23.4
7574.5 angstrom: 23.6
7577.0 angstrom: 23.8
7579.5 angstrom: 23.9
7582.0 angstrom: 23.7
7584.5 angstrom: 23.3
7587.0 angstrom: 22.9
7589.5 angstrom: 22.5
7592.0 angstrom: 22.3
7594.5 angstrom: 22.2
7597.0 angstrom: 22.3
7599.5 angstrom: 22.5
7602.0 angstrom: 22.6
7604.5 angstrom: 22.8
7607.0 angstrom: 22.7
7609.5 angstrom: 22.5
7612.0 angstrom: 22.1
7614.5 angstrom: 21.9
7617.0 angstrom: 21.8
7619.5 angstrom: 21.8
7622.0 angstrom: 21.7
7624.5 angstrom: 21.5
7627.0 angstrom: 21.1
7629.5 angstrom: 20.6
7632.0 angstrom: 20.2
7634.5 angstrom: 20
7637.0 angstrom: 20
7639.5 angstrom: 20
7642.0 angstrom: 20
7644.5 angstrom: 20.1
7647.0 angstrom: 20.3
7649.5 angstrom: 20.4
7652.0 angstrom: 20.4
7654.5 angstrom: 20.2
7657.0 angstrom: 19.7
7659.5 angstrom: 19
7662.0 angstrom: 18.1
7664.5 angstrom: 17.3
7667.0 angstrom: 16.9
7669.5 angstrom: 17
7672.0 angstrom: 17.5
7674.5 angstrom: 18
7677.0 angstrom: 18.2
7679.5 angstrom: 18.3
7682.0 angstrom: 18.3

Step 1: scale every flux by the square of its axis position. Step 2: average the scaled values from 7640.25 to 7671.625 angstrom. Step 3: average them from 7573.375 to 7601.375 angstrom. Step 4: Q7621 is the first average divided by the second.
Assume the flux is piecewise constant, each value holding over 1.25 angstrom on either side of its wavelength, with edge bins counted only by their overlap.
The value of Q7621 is 0.85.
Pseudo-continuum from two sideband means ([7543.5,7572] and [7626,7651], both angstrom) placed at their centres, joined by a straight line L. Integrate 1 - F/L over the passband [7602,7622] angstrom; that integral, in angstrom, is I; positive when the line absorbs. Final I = -1.03 angstrom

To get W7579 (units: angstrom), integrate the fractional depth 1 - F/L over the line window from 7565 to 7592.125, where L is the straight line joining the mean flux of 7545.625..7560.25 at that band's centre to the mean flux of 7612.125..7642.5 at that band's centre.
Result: -1.4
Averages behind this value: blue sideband 22.8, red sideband 21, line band 23.3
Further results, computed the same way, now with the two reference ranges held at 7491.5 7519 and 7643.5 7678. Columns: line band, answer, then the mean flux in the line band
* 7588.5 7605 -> -1.5 angstrom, 22.4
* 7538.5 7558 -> -0.8 angstrom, 22.9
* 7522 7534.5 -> -0.3 angstrom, 23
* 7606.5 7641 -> -2.5 angstrom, 21.2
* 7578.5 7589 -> -1.2 angstrom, 23.4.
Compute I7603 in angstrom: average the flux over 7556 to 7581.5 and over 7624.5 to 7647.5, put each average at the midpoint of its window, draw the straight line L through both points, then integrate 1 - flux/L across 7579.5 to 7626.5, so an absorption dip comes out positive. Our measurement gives -1.4 angstrom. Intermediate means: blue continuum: 23.3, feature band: 22.4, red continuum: 20.3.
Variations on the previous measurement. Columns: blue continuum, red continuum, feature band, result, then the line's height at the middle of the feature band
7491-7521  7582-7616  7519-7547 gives -0.1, 23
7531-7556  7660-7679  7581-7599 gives -1.5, 21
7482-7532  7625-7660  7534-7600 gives -3.8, 21.8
